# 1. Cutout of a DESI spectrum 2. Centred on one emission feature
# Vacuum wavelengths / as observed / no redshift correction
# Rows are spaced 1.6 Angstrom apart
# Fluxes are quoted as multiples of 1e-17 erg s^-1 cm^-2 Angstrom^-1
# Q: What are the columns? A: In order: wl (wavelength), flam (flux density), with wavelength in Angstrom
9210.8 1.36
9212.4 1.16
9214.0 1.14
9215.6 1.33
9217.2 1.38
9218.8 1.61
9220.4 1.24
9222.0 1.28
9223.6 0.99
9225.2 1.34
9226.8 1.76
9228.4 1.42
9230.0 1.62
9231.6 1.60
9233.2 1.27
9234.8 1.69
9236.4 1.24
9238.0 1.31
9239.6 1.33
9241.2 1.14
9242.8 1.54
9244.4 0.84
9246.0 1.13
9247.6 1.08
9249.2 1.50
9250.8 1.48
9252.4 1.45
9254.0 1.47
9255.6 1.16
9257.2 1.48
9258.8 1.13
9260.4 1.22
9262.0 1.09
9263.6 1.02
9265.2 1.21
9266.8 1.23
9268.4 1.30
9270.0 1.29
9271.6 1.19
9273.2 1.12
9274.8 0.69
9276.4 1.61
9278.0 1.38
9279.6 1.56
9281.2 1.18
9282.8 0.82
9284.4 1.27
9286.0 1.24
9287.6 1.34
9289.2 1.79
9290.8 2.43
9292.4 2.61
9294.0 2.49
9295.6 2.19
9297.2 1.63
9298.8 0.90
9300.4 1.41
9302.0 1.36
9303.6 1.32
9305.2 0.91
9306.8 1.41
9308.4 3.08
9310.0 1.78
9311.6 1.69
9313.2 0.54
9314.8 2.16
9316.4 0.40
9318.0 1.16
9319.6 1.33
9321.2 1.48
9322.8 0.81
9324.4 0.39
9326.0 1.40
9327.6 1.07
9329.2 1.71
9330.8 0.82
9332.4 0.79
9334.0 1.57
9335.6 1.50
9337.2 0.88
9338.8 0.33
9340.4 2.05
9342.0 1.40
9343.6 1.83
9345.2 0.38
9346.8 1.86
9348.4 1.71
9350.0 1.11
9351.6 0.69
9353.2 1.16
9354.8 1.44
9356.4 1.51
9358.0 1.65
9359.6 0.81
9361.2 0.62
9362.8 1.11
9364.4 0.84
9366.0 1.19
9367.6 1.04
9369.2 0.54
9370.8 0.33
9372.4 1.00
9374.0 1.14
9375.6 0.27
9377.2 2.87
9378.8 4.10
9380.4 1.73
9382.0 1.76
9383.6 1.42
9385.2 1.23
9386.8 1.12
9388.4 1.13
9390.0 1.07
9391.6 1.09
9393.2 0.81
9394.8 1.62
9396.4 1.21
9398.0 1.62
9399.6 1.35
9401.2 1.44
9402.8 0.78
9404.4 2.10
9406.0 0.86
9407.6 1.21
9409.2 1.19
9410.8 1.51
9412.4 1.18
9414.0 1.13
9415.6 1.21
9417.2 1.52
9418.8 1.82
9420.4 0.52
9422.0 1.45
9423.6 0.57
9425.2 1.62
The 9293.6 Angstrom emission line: [S II]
